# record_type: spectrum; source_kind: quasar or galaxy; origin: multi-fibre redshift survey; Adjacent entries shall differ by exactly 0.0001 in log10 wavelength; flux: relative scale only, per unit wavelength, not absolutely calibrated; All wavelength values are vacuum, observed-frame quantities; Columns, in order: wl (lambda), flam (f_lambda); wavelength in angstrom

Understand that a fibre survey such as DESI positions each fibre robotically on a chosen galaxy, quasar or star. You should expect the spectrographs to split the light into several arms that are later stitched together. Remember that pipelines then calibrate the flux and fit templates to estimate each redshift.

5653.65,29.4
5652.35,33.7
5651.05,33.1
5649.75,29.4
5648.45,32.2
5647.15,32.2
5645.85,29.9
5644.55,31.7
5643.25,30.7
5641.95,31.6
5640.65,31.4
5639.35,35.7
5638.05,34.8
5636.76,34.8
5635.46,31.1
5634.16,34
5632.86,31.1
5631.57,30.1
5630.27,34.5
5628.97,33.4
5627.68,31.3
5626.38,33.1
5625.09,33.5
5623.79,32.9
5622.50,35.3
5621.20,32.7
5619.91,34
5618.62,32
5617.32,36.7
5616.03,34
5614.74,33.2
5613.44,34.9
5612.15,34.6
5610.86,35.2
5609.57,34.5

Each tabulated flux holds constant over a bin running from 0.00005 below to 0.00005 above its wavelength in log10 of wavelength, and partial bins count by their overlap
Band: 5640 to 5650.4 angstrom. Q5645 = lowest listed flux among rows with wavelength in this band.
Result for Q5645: 29.4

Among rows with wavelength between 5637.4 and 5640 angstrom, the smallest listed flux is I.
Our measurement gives 34.8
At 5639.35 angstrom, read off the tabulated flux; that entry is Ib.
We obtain 35.7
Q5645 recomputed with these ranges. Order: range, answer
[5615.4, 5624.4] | 32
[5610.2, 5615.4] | 33.2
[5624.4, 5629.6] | 31.3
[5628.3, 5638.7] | 30.1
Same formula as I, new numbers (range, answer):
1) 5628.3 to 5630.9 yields 33.4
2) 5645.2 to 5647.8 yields 29.9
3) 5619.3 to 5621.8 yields 32.7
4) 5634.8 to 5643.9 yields 30.7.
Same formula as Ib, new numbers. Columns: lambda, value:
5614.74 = 33.2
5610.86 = 35.2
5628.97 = 33.4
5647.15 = 32.2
